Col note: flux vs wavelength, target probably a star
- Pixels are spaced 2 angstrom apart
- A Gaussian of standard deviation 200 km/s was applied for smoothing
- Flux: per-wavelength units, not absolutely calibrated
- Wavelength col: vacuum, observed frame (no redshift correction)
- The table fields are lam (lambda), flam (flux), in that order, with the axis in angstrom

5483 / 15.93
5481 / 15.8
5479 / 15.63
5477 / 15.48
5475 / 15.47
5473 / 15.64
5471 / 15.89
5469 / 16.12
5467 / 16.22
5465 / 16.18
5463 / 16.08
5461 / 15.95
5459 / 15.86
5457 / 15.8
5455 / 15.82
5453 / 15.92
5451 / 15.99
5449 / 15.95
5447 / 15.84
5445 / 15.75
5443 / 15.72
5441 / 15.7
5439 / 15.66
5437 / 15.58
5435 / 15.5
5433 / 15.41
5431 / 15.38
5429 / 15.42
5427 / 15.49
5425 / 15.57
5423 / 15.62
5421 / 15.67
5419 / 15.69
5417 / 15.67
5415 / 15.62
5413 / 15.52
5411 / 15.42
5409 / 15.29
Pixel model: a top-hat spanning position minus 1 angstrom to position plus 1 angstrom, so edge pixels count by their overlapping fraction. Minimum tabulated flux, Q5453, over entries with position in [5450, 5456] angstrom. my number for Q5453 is 15.82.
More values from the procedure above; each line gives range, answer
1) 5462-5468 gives 16.08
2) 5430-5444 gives 15.38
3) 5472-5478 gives 15.47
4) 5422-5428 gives 15.49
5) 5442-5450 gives 15.72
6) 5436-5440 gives 15.58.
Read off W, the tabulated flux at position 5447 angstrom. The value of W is 15.84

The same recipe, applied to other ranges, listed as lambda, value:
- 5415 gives 15.62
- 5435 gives 15.5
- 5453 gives 15.92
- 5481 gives 15.8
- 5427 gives 15.49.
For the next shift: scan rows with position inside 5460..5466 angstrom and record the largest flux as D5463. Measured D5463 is 16.18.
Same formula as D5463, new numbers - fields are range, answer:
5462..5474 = 16.22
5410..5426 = 15.69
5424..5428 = 15.57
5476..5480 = 15.63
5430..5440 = 15.66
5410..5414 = 15.52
